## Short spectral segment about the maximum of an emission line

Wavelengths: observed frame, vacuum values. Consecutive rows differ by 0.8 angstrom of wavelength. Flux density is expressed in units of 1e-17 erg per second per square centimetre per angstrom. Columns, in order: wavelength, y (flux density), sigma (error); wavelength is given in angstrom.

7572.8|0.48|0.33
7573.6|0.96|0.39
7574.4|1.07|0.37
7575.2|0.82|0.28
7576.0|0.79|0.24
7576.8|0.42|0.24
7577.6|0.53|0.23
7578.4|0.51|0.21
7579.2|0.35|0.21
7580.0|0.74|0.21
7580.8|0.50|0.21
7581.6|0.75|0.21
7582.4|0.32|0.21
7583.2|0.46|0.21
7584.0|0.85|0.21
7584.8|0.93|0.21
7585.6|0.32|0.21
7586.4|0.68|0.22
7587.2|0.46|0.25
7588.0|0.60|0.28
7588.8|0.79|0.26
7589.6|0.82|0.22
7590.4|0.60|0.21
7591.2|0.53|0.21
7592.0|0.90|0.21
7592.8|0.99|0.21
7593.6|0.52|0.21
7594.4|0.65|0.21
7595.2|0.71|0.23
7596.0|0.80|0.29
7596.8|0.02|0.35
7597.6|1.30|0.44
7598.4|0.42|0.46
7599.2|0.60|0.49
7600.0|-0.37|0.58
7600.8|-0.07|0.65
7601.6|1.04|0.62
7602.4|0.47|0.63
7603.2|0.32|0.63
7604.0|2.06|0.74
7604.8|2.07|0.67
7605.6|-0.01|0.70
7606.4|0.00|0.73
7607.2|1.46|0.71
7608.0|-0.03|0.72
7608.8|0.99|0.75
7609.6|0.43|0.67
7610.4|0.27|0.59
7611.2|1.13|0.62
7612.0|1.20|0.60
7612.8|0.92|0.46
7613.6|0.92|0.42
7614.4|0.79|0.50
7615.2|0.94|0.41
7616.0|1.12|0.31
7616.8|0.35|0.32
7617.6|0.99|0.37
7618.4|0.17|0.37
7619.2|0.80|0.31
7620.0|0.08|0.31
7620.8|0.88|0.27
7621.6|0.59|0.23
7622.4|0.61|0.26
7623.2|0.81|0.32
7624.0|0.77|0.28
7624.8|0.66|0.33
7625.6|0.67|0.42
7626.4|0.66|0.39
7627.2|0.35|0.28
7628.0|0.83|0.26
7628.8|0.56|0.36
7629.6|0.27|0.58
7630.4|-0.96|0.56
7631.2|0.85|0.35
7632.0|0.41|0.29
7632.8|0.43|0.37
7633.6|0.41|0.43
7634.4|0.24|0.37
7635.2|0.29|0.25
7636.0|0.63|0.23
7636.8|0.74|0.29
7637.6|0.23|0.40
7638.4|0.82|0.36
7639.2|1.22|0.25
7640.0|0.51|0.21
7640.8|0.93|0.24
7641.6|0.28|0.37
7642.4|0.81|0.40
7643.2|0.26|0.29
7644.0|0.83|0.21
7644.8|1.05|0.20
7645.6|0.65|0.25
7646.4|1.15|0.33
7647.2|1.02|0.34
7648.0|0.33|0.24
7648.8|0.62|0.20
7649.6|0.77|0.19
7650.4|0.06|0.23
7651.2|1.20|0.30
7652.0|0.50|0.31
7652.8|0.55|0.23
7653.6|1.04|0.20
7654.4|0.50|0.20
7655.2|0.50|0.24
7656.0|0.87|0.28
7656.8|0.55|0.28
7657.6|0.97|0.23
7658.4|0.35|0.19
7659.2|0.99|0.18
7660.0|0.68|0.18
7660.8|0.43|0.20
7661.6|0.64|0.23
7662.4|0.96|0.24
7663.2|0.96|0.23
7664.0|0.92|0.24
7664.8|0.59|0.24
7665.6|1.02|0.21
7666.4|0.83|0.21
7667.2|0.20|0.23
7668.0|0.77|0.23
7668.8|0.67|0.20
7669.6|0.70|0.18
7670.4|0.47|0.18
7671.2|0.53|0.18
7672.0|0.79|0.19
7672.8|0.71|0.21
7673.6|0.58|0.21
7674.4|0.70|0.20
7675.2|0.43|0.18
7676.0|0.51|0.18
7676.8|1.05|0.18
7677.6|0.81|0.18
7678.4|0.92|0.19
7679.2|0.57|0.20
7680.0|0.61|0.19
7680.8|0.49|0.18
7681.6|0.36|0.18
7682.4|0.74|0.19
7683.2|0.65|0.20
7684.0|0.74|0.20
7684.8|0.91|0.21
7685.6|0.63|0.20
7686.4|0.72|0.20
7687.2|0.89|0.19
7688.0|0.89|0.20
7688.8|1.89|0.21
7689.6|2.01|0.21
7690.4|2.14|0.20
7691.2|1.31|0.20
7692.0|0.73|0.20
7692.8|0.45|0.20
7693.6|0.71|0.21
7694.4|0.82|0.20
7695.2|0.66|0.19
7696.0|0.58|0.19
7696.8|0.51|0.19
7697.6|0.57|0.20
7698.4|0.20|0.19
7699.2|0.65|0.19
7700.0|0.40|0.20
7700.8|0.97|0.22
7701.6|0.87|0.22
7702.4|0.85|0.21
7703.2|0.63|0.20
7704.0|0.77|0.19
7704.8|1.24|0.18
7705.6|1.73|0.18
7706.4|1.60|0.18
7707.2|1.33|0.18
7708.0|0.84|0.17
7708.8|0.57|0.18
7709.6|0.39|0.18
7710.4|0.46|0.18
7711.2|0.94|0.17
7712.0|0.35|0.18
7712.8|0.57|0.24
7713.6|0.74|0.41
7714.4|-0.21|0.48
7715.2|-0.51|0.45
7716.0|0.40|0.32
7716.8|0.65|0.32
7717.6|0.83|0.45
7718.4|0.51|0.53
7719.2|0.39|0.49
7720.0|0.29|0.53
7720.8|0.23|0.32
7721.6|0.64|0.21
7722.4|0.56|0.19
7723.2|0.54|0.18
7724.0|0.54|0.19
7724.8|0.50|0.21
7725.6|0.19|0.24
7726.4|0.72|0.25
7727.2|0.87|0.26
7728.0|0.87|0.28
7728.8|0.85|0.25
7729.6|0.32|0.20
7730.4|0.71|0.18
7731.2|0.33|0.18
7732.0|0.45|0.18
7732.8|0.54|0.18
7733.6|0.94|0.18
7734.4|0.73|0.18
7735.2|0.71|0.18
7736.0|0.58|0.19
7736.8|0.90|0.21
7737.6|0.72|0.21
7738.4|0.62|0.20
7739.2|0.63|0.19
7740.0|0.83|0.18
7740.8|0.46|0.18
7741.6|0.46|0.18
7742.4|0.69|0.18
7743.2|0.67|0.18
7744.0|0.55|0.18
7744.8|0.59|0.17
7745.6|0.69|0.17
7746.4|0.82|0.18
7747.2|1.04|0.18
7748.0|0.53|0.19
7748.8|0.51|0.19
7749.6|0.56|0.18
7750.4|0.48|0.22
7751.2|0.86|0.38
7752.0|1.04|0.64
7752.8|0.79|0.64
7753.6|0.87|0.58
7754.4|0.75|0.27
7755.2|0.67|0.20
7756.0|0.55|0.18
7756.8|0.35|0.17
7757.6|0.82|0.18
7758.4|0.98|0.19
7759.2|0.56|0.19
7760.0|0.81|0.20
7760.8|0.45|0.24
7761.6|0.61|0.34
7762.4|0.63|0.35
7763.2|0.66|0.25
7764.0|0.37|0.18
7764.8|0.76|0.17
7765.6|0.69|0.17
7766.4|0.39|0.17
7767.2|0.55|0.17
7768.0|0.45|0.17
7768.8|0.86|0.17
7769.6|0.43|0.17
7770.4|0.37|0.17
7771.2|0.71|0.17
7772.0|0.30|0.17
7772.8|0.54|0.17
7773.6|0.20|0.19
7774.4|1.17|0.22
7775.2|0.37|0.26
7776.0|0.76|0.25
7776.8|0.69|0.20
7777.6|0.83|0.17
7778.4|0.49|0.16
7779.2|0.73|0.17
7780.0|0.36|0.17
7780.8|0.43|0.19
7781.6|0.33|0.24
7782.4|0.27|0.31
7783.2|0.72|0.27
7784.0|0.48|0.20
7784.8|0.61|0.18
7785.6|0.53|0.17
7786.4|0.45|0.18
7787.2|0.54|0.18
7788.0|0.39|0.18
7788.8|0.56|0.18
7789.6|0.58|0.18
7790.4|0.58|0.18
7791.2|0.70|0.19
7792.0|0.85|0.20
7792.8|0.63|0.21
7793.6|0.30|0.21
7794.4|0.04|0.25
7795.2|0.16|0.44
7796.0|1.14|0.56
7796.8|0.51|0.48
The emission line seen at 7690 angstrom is [S II] 6716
